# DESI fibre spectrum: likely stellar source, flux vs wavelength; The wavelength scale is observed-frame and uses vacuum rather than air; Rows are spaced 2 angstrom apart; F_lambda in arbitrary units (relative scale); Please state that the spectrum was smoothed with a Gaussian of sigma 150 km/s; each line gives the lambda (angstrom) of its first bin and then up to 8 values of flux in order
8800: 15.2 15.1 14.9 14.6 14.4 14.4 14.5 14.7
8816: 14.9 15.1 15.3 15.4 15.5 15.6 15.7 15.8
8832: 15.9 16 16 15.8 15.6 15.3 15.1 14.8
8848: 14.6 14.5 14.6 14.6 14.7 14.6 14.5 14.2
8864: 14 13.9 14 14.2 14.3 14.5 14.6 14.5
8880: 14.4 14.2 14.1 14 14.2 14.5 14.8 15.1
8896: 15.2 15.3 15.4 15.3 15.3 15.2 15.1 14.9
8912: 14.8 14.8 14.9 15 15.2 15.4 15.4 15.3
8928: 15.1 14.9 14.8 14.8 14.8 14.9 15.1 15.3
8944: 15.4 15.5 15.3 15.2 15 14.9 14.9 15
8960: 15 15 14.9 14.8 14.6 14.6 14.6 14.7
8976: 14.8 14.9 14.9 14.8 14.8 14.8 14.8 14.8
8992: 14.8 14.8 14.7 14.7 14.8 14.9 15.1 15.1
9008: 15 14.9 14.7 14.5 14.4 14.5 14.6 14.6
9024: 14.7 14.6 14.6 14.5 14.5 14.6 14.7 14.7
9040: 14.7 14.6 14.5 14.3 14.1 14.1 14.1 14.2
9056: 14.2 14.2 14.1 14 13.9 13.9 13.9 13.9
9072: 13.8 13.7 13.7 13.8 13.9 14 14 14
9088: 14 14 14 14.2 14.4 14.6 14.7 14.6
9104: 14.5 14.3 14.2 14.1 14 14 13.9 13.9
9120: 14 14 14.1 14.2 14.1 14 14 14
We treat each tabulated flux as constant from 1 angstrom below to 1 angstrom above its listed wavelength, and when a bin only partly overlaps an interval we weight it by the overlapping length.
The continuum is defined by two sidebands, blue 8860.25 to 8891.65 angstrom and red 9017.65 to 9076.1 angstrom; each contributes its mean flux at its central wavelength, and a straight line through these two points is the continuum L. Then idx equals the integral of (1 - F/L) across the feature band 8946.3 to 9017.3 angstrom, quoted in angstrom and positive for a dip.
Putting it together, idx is -2.8 angstrom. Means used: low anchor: 14.3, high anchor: 14.3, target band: 14.8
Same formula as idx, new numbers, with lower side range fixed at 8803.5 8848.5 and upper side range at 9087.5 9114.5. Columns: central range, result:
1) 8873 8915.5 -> 0.6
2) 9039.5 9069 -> 0.5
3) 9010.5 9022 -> 0.0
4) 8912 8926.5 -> -0.2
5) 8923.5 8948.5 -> -0.5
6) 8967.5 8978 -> 0.0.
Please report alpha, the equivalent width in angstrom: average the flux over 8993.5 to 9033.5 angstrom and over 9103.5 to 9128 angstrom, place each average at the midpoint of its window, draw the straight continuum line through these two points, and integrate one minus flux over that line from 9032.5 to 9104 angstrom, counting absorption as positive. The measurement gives 0.98 angstrom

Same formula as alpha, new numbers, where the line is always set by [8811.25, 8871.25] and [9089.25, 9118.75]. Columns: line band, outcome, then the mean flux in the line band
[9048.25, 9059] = 0.2 angstrom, 14.2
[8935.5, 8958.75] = -0.7 angstrom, 15.1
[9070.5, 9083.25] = 0.4 angstrom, 13.8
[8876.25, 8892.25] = 0.6 angstrom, 14.3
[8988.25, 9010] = -0.5 angstrom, 14.9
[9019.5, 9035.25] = -0.2 angstrom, 14.6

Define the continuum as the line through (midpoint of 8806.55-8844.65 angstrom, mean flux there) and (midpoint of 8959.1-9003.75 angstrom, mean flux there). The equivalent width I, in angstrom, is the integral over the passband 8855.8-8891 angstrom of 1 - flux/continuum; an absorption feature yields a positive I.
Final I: 2.00 angstrom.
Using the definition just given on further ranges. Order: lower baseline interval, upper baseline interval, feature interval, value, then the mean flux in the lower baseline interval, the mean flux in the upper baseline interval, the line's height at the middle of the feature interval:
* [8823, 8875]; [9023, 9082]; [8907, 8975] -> -1.8 angstrom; 14.9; 14.2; 14.6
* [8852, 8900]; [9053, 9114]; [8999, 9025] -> -1.0 angstrom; 14.5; 14.1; 14.2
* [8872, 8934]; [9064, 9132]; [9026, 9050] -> -0.3 angstrom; 14.9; 14.1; 14.3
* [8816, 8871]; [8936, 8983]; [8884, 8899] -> 0.3 angstrom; 15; 15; 15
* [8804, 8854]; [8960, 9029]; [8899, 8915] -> -0.1 angstrom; 15.2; 14.8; 15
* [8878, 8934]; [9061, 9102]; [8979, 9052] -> -1.5 angstrom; 14.9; 14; 14.4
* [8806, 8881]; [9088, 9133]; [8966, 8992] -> -0.4 angstrom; 14.9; 14.2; 14.5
